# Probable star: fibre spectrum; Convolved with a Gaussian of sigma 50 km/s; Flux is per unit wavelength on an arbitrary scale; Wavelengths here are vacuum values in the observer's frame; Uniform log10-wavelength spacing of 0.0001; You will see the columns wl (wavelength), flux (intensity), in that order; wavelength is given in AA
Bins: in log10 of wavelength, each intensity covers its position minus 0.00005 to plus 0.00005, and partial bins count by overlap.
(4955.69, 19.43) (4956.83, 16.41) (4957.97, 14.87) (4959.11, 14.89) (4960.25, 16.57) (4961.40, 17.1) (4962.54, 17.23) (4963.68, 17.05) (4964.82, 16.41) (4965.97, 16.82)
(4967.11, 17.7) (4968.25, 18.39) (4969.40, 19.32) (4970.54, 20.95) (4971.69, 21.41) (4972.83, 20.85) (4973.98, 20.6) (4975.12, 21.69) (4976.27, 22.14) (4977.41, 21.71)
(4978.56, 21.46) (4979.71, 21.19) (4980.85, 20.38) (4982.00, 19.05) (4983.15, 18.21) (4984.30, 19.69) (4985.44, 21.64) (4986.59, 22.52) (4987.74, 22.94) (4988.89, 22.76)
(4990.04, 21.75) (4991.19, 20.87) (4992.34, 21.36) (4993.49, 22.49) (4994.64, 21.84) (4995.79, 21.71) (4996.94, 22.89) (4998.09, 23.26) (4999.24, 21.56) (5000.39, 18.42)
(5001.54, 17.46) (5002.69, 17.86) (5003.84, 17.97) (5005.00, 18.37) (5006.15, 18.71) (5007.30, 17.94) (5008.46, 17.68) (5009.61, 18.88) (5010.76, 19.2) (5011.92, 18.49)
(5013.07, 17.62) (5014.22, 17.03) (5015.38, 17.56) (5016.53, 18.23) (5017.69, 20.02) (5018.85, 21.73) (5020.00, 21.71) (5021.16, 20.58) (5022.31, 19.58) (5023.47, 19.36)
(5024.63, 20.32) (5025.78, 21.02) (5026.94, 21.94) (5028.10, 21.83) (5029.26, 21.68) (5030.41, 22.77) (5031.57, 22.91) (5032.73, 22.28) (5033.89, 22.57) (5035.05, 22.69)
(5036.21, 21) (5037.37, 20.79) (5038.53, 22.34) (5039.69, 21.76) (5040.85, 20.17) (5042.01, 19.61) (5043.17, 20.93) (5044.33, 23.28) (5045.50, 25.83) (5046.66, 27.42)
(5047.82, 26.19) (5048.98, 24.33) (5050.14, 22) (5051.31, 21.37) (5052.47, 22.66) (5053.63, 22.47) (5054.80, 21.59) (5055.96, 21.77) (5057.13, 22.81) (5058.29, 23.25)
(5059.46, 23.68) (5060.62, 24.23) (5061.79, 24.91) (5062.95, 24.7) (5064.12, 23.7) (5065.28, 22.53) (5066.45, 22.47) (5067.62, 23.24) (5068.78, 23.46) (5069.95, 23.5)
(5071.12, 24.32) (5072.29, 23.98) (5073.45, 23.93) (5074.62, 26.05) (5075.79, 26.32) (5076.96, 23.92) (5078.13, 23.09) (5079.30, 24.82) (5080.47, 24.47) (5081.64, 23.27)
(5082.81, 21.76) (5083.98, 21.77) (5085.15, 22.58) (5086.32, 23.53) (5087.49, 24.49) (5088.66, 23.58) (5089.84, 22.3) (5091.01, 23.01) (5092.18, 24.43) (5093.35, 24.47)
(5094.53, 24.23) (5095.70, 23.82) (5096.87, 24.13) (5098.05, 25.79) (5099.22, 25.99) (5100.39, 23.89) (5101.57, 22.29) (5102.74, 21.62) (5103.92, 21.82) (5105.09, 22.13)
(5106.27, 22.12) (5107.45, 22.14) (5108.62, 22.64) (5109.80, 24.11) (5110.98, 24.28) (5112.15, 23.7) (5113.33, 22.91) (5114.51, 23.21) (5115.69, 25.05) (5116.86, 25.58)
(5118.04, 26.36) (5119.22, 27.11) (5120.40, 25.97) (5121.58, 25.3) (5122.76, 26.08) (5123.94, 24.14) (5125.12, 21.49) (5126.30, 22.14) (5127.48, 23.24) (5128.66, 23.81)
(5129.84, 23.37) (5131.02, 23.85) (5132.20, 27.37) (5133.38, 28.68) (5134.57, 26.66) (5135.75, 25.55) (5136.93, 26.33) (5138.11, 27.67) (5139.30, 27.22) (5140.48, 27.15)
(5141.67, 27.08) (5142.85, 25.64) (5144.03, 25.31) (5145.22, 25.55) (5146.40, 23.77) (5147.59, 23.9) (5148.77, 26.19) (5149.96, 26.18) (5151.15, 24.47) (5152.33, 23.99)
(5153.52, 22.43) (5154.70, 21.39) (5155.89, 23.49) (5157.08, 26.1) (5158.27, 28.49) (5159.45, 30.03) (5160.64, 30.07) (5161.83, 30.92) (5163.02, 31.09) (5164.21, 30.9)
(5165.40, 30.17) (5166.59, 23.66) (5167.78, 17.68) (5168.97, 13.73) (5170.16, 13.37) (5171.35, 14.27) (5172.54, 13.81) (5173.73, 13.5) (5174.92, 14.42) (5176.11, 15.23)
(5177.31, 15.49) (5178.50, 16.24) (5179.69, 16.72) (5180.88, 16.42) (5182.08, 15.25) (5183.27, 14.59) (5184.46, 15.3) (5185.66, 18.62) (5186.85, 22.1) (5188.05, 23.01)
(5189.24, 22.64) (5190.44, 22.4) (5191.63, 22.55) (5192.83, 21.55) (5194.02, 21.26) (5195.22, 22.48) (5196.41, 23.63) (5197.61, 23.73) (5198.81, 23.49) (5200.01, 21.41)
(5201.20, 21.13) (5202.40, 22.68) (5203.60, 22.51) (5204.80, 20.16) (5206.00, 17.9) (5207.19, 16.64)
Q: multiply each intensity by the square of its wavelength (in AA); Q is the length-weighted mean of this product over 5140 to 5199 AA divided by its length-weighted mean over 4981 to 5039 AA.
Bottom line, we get 1.14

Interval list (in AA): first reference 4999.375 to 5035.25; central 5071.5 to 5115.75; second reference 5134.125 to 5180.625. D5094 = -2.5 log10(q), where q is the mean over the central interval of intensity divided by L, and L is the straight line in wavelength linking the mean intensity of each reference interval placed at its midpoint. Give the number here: -0.095 mag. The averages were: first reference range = 19.8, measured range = 23.6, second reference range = 23.2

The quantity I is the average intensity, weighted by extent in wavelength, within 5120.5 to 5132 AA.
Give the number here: 23.9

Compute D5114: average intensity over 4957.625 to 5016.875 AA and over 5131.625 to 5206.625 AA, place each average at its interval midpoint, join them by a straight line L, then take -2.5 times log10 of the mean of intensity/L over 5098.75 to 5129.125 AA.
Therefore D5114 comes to -0.106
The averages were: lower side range 19.5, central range 23.8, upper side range 22.5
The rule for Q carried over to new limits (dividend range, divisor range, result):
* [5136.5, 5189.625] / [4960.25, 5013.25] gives 1.20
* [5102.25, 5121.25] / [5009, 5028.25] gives 1.26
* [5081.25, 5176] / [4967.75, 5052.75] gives 1.20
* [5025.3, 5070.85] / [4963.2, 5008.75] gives 1.16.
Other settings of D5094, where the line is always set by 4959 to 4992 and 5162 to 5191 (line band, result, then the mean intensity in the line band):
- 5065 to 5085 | -0.22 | 23.7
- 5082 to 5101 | -0.22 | 23.7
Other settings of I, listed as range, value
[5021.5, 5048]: 22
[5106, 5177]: 24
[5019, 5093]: 22.9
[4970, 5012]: 20.5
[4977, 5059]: 21.1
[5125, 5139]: 25.2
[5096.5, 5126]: 24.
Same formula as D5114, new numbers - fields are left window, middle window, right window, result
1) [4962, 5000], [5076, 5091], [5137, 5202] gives -0.09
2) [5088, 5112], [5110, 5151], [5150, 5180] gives -0.12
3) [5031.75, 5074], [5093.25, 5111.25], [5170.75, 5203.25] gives -0.09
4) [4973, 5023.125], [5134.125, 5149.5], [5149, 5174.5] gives -0.14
